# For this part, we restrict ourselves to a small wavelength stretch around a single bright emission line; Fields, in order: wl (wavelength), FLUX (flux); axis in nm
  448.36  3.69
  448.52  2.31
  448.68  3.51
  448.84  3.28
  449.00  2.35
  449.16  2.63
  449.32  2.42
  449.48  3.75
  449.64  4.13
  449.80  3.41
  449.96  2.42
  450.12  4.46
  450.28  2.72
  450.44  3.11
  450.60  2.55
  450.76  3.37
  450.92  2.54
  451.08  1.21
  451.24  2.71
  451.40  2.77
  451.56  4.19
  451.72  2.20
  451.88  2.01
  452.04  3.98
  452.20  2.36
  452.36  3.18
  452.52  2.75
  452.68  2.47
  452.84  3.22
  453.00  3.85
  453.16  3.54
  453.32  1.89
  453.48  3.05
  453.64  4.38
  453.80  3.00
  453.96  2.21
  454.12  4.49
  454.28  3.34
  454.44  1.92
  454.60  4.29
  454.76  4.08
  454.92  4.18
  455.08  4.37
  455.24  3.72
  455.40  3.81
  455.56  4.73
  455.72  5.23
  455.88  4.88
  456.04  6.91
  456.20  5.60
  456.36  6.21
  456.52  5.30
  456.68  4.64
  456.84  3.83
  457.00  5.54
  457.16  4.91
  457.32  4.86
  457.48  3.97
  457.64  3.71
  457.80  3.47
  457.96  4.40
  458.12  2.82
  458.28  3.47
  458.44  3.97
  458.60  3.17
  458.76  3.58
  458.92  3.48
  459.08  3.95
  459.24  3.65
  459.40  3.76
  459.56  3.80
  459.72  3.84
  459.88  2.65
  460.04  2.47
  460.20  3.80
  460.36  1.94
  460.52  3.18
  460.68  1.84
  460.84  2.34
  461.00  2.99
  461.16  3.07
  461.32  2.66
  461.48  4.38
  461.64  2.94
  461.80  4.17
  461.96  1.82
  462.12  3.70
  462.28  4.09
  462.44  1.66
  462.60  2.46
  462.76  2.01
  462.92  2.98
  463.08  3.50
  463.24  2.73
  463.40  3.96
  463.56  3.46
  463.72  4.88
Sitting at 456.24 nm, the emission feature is Mg II 2798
